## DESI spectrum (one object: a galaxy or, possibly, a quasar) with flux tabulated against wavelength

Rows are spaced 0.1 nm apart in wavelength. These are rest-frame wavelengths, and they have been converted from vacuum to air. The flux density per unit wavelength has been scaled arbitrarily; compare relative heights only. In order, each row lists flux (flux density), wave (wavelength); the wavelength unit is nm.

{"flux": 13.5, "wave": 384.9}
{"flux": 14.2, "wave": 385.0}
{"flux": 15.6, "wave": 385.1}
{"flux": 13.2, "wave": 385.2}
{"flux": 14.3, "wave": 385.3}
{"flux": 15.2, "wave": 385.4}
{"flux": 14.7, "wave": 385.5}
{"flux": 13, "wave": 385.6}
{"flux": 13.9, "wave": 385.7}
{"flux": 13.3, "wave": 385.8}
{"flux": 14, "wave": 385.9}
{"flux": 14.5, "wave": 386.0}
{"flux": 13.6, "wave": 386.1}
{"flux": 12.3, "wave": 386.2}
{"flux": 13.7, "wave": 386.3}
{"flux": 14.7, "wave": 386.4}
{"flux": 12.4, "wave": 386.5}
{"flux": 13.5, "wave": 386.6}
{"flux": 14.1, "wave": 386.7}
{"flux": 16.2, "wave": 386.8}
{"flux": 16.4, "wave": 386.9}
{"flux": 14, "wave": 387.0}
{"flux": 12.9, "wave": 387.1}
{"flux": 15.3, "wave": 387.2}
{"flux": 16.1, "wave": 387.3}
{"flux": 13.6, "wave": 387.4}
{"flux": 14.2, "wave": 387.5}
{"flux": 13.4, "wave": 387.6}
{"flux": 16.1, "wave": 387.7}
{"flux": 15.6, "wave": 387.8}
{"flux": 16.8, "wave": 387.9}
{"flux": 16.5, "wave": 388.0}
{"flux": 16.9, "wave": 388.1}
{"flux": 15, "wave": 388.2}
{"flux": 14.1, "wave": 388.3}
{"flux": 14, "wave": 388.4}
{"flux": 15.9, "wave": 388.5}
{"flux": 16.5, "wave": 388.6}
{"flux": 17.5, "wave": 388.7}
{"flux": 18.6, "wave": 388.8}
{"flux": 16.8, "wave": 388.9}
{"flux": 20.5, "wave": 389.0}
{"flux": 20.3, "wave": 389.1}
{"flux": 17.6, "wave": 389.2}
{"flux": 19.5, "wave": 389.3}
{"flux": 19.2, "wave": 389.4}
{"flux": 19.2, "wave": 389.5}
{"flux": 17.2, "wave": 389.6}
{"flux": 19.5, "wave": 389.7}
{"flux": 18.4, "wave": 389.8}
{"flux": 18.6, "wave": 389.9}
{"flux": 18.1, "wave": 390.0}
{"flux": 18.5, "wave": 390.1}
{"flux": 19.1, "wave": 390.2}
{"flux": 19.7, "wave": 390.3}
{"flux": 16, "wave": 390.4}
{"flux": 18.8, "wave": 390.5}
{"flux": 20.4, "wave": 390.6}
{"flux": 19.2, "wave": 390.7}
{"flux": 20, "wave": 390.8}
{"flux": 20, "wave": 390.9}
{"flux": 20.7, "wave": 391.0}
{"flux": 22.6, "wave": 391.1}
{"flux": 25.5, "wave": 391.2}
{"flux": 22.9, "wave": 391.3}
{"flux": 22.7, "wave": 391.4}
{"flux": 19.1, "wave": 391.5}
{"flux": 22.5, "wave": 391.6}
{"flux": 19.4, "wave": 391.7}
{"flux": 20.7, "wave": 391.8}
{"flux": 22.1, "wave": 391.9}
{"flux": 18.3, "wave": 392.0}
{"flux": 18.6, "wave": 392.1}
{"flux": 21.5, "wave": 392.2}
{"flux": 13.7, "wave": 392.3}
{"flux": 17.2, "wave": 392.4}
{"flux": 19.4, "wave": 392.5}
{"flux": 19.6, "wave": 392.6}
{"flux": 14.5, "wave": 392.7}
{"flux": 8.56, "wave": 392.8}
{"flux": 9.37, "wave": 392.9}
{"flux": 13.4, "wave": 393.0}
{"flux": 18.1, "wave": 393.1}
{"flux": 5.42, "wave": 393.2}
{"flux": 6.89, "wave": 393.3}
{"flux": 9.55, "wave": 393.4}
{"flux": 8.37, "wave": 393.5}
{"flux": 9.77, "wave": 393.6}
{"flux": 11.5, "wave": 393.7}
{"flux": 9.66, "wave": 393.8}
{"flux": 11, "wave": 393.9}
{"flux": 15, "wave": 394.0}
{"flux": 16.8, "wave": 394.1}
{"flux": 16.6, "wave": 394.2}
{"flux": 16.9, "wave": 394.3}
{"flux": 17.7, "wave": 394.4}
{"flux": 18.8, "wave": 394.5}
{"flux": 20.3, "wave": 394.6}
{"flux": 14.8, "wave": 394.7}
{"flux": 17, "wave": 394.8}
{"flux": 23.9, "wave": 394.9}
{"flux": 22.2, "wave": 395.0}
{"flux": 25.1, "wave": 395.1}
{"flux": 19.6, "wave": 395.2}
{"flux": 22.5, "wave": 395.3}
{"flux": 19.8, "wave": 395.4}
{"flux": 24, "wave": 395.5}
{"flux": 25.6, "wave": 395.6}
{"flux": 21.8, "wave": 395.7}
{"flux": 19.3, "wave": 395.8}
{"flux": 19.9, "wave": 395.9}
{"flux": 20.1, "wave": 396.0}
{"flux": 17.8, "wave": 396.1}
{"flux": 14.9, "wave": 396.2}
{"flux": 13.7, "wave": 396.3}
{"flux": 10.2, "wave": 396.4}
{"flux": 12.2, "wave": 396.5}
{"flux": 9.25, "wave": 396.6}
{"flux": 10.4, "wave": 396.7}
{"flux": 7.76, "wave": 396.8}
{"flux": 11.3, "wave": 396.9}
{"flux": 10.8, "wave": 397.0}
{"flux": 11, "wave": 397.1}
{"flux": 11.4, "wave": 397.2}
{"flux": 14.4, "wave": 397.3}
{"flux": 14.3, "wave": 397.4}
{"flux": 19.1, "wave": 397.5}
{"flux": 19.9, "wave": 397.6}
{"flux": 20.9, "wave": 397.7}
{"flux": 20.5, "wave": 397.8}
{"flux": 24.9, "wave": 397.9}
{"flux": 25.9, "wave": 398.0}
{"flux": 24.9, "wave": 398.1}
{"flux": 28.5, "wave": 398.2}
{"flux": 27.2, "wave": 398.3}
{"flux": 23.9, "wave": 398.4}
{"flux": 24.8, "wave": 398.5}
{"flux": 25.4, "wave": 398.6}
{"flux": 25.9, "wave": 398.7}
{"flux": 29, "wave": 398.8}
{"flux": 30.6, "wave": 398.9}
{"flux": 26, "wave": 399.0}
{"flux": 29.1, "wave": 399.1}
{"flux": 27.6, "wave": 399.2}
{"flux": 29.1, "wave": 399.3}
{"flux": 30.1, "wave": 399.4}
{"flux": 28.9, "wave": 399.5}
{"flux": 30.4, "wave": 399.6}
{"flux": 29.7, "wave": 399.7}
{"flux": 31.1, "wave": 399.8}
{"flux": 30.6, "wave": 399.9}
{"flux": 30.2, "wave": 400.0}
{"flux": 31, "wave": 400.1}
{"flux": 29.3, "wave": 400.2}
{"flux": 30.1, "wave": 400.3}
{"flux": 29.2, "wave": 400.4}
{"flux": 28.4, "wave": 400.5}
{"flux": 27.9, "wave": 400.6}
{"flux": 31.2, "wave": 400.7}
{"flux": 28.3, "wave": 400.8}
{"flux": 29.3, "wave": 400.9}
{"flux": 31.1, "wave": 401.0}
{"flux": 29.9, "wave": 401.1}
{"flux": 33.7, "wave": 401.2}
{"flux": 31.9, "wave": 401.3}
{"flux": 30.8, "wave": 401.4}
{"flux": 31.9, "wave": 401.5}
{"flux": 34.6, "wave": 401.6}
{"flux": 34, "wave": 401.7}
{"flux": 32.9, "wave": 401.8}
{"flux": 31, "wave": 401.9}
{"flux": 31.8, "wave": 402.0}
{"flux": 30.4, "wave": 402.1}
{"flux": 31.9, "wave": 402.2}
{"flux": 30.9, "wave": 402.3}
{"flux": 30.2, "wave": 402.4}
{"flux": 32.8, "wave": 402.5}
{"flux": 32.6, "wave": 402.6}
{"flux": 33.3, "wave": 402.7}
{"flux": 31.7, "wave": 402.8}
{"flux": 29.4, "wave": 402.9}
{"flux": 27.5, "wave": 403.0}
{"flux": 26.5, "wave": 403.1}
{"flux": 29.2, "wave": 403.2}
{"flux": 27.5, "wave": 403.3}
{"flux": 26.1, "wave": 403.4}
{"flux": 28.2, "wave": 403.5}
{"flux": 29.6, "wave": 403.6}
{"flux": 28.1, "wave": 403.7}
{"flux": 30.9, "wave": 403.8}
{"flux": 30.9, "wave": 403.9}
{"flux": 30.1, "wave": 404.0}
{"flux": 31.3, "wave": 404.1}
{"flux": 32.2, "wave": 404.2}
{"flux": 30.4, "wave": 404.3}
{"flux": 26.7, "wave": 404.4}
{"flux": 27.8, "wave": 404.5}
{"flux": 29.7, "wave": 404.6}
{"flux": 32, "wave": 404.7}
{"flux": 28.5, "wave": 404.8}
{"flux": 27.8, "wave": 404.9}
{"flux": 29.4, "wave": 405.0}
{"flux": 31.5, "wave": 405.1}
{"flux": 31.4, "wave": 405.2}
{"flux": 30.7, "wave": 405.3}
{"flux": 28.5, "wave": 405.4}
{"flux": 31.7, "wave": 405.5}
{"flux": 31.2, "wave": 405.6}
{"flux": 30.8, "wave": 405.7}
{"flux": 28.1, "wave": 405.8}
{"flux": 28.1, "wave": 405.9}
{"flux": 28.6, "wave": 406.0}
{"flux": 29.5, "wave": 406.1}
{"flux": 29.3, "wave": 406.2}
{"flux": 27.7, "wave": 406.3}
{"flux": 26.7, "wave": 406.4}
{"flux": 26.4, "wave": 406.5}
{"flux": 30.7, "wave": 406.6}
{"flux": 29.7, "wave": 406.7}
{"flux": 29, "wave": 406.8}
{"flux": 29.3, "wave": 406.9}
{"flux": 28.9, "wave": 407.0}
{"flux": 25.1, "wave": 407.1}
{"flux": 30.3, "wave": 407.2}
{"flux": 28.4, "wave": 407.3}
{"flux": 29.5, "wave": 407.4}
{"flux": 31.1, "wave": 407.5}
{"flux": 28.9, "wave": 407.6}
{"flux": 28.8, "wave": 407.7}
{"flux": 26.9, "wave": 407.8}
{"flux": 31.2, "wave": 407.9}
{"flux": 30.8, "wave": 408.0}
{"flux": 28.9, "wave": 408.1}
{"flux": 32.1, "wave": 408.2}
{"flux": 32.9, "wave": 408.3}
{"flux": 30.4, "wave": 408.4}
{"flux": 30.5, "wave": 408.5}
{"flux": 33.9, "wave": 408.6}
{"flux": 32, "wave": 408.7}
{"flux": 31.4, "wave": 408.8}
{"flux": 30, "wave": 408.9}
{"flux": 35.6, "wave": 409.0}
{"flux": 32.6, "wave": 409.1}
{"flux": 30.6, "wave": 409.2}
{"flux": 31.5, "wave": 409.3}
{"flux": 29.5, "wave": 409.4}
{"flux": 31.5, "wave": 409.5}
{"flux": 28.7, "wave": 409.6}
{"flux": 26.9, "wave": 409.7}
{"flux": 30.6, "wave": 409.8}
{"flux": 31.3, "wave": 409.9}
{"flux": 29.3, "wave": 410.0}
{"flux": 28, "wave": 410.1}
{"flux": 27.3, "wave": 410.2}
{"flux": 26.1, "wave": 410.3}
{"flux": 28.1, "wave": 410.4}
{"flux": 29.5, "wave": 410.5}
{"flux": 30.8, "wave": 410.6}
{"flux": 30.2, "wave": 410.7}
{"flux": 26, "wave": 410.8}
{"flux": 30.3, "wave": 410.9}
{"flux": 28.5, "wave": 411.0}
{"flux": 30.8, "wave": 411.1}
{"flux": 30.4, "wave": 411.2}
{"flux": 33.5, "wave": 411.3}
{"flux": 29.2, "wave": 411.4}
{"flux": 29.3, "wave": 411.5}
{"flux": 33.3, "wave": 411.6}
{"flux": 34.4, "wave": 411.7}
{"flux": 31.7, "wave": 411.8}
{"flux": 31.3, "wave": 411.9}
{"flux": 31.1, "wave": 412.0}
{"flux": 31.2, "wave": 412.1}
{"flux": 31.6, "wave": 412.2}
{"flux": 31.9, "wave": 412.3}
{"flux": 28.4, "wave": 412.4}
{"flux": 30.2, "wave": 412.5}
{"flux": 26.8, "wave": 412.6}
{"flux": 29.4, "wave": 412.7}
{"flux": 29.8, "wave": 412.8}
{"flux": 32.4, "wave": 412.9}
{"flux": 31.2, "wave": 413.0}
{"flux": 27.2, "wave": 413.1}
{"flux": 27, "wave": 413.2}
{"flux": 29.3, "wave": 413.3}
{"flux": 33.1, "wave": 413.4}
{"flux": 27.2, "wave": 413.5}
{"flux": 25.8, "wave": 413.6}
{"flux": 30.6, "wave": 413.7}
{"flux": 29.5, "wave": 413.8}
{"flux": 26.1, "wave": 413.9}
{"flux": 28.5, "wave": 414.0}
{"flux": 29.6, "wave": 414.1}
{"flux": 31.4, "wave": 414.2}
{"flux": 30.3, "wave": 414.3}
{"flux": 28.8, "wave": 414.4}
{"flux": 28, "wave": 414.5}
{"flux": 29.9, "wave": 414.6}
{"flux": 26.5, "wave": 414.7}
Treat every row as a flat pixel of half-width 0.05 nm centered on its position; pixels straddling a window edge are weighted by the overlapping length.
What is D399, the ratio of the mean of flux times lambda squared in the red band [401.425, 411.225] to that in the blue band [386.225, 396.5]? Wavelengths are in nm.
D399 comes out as 1.9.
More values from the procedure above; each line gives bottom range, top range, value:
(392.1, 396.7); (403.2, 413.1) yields 1.99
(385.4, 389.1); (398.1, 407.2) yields 2.12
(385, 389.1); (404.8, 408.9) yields 2.18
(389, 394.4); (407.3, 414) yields 1.93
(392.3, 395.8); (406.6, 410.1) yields 2.00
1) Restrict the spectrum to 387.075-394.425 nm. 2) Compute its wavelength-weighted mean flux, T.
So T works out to 16.8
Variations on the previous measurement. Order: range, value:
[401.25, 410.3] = 30.1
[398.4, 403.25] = 30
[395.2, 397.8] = 16.2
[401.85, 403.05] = 31.1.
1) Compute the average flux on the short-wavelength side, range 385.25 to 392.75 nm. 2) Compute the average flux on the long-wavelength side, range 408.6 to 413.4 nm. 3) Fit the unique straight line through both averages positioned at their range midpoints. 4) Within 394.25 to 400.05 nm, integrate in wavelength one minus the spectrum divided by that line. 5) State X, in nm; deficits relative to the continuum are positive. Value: 0.24 nm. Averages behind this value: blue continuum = 17.2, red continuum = 30.2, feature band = 21.3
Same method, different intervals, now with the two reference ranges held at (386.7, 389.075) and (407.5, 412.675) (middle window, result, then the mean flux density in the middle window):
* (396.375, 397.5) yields 0.527 nm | 11.6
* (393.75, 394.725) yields 0.205 nm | 15.8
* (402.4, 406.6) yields -0.459 nm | 29.5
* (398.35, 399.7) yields -0.276 nm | 27.8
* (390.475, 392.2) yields -0.268 nm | 20.8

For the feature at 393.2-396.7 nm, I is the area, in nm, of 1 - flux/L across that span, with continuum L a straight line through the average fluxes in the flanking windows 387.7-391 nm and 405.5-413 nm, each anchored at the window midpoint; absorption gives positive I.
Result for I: 0.83 nm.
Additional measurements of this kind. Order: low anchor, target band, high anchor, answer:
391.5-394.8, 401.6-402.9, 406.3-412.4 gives -0.462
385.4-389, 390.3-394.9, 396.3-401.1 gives 0.498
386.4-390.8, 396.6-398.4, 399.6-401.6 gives 0.620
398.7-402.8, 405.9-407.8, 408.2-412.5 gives 0.114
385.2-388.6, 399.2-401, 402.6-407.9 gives -0.323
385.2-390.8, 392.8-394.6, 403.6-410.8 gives 0.670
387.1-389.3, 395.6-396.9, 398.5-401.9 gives 0.525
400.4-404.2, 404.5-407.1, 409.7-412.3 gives 0.090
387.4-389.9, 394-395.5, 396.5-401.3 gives 0.144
